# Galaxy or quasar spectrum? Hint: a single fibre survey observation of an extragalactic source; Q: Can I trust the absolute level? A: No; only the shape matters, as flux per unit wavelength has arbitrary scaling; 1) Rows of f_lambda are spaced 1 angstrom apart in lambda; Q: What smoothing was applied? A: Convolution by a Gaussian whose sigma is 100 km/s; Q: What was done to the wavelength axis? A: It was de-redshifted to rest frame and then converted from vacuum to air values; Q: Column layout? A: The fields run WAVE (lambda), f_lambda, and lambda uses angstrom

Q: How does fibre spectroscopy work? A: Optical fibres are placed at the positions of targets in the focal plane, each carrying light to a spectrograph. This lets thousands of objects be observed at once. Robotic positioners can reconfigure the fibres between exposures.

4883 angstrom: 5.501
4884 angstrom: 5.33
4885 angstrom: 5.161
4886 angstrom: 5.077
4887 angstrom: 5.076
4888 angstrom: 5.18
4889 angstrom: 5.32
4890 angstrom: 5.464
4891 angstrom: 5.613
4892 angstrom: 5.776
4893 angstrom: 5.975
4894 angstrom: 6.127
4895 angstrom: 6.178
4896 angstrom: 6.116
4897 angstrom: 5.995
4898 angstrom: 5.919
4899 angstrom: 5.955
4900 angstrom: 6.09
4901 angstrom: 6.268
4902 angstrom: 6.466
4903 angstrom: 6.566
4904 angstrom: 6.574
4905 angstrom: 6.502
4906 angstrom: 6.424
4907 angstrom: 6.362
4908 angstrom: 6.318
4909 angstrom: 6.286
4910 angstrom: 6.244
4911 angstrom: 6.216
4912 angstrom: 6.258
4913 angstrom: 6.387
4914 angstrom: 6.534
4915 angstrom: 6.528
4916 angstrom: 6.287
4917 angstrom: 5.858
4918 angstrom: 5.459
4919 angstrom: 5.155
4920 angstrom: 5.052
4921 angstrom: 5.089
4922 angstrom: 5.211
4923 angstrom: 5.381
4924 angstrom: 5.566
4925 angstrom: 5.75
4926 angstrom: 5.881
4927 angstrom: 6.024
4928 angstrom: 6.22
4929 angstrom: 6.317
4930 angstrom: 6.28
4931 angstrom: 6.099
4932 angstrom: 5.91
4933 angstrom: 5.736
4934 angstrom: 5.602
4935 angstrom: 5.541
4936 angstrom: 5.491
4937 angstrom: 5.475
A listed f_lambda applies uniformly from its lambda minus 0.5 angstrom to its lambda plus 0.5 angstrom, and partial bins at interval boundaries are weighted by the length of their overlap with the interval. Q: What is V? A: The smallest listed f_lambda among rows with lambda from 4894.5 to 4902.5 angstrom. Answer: 5.919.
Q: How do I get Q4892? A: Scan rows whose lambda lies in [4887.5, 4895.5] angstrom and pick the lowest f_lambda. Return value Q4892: 5.18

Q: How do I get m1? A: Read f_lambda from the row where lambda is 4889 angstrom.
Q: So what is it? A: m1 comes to 5.32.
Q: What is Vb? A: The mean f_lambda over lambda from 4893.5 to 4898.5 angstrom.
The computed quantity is 6.07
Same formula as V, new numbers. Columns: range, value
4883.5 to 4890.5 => 5.076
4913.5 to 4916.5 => 6.287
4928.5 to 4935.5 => 5.541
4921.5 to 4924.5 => 5.211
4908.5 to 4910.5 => 6.244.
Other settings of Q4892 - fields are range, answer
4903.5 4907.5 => 6.362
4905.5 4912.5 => 6.216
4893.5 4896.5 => 6.116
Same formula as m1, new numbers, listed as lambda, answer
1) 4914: 6.534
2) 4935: 5.541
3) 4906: 6.424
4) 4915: 6.528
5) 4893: 5.975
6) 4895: 6.178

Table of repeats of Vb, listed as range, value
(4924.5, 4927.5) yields 5.89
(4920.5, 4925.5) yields 5.4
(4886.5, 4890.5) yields 5.26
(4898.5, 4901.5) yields 6.1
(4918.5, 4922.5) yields 5.13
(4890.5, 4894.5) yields 5.87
